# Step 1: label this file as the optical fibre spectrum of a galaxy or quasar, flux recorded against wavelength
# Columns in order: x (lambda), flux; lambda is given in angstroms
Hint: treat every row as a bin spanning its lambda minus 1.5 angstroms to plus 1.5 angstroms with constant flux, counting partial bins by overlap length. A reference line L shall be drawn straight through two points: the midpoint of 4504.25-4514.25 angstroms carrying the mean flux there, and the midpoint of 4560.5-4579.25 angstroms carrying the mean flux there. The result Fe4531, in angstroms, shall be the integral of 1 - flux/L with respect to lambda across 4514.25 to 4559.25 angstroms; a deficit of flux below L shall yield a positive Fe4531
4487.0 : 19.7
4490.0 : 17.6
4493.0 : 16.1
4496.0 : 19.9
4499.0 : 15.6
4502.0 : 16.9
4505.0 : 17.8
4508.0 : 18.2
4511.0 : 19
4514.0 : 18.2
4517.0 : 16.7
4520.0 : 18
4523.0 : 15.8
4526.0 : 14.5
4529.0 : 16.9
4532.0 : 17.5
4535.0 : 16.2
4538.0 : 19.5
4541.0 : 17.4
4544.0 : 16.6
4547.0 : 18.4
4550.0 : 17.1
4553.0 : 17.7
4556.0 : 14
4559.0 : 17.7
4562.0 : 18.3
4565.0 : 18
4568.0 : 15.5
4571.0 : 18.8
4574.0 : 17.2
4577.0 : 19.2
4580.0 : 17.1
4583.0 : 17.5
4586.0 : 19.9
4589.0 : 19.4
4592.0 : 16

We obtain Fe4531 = 2.9 angstroms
